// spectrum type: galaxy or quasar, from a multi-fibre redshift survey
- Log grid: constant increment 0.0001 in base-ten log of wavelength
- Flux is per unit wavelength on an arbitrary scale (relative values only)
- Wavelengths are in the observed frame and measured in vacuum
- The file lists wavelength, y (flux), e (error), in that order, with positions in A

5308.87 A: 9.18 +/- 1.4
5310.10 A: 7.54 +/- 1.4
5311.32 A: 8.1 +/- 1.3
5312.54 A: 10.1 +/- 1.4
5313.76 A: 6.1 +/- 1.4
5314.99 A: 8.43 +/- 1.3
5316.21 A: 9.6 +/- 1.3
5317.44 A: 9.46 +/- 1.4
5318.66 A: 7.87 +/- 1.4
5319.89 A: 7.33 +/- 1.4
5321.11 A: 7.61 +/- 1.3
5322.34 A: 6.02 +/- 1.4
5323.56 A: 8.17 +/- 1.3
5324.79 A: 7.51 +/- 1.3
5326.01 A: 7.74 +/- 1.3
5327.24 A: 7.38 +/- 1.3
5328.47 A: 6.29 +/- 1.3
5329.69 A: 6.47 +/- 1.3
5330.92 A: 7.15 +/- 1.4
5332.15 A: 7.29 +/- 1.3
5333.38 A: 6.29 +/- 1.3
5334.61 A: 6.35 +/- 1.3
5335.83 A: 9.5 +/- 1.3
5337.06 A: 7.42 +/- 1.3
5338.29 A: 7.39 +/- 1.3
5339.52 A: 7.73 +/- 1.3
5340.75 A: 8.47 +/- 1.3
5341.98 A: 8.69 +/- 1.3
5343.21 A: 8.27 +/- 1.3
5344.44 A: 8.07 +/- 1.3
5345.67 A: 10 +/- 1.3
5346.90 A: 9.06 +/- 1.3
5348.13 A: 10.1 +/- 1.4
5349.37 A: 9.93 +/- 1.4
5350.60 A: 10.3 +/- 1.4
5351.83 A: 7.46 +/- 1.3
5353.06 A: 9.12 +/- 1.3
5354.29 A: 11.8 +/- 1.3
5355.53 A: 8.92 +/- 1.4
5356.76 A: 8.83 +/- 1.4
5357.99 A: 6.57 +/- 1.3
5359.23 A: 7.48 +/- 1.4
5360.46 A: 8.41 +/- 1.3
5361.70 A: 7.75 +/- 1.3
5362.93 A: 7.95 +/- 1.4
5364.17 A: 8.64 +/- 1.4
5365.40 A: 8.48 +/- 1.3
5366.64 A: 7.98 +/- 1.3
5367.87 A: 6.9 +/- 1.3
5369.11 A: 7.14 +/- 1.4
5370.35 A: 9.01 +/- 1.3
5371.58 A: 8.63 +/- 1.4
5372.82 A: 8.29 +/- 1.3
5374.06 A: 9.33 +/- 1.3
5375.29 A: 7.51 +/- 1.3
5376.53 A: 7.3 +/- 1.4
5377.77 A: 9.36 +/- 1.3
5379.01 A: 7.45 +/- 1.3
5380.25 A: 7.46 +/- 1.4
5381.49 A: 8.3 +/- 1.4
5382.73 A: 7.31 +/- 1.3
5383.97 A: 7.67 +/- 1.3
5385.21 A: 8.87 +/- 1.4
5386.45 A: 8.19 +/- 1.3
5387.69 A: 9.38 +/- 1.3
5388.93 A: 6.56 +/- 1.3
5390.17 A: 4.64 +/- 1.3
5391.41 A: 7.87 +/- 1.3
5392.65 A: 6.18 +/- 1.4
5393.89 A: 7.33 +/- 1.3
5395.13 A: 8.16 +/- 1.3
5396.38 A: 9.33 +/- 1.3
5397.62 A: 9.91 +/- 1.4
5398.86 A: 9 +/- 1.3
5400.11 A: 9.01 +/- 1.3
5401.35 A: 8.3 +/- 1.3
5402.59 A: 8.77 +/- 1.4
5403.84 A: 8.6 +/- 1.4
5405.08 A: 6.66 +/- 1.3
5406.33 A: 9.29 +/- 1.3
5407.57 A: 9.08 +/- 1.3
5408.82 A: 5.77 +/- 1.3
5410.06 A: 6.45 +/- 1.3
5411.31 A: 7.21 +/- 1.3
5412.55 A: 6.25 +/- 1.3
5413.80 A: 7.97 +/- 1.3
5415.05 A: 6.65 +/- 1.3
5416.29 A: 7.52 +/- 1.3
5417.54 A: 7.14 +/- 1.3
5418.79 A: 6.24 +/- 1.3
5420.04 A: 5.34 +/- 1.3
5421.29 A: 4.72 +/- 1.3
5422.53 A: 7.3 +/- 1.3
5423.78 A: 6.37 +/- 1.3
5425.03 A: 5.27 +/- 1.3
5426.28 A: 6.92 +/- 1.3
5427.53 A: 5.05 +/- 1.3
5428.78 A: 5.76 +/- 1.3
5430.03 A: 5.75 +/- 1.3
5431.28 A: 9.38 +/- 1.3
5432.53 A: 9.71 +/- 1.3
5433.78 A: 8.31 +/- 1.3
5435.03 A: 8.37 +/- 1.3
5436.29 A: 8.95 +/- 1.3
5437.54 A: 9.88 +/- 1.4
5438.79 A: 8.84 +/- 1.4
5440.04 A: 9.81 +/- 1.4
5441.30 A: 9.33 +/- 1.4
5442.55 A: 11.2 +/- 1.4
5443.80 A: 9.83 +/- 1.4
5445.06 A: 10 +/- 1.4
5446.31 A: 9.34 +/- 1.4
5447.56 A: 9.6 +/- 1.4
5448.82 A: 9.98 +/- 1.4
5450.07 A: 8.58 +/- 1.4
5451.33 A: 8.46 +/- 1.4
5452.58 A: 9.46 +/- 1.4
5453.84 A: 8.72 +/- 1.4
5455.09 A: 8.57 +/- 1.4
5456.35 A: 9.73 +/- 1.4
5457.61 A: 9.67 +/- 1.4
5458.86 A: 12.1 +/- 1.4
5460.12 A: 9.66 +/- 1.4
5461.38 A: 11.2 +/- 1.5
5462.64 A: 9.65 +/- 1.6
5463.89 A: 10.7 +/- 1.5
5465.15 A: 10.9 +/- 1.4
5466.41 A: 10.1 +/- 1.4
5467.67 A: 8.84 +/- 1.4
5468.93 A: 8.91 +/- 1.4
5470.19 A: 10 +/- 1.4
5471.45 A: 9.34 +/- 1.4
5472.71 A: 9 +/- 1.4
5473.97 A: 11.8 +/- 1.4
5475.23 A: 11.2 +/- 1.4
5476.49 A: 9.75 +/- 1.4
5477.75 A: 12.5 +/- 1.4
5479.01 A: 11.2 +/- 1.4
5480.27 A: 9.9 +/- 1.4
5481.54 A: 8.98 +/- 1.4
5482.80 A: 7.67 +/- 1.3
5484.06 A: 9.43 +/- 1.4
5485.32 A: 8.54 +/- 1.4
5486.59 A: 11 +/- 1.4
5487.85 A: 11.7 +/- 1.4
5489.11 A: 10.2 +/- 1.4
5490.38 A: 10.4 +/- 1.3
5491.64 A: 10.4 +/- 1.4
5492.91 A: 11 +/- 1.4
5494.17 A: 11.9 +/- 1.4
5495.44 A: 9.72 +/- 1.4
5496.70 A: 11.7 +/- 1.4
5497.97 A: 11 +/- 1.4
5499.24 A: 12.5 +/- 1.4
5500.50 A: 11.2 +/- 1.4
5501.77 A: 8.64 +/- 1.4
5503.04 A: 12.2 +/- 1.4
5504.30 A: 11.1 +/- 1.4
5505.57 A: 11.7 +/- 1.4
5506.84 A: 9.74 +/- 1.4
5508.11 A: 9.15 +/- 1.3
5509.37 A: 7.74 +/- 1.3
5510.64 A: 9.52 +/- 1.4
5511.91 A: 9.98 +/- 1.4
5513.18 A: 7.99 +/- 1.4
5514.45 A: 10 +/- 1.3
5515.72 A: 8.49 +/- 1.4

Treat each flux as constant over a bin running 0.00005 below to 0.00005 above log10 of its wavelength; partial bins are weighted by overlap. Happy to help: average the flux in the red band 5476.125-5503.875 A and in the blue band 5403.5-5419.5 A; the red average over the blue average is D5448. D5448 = 1.45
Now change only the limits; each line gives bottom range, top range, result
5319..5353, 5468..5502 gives 1.30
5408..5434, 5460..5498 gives 1.53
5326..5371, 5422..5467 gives 1.10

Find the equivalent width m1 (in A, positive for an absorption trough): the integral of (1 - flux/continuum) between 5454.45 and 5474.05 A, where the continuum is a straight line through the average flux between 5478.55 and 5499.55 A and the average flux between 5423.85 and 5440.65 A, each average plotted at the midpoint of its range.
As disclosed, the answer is -1.5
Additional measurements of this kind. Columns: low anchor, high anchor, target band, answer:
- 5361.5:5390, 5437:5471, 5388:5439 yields 7.93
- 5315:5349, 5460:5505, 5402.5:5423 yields 4.81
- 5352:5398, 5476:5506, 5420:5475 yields 4.32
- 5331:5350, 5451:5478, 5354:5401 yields 3.62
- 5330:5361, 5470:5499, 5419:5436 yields 4.91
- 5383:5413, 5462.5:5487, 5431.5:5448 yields -0.85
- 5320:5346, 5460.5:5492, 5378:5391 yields 1.30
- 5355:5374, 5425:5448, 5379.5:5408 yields 0.75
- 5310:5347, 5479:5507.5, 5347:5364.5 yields -1.14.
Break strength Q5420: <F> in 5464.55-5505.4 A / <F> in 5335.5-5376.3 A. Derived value 1.2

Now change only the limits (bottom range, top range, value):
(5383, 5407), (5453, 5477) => 1.24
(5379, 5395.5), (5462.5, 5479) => 1.36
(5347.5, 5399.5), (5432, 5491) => 1.19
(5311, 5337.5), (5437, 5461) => 1.26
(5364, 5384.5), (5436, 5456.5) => 1.17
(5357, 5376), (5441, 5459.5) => 1.20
